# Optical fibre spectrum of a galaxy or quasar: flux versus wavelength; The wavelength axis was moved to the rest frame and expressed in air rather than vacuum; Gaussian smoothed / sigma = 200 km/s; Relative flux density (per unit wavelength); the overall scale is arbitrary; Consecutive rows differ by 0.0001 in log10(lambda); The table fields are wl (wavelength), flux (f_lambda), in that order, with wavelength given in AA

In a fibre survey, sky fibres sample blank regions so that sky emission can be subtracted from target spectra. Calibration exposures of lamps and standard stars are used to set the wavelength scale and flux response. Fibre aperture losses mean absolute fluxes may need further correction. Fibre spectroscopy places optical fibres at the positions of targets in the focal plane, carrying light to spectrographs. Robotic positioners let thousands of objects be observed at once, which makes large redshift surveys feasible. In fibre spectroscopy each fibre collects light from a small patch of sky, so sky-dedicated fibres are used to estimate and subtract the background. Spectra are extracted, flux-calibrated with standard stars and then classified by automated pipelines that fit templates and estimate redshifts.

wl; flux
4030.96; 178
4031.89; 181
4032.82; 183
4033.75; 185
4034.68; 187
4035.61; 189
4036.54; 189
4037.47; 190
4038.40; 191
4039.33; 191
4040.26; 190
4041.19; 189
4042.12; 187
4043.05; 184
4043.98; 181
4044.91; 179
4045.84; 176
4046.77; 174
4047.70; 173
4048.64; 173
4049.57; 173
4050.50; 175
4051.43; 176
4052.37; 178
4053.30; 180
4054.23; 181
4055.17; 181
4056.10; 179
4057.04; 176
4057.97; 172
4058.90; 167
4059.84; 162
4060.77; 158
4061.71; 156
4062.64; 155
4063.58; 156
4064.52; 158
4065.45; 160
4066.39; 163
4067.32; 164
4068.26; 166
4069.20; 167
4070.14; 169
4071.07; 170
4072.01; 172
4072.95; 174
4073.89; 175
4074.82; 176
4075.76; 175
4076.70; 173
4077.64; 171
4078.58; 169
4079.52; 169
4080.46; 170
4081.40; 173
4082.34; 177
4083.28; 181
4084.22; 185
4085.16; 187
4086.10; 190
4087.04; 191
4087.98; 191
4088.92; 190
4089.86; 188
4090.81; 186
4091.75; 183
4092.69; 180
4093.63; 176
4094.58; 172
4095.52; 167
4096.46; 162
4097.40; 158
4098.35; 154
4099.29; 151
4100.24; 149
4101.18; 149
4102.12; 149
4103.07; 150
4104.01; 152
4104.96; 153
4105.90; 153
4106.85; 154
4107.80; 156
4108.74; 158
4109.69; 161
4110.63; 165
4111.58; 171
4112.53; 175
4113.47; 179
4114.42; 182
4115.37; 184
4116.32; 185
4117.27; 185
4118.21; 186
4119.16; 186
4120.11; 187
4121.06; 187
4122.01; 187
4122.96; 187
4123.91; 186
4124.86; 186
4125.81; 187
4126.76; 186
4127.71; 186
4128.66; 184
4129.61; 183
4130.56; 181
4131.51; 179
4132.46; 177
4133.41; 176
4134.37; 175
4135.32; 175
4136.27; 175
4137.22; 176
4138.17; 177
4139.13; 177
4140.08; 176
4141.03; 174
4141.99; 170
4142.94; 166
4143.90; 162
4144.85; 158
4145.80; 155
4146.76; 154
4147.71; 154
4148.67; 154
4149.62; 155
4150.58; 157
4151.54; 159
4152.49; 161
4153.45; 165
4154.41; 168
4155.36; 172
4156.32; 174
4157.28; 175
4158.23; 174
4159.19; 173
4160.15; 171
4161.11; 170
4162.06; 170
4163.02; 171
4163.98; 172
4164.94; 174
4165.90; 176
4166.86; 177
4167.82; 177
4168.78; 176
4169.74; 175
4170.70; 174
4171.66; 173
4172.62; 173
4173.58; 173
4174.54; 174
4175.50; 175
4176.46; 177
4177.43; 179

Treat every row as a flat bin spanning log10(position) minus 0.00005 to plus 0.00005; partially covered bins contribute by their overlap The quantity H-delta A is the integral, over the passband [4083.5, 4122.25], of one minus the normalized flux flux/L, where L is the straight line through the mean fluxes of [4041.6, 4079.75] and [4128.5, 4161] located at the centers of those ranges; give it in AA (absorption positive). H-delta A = -0.4 AA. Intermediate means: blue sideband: 171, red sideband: 169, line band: 172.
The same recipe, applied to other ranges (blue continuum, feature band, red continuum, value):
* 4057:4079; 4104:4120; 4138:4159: -0.5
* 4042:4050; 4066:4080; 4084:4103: 0.3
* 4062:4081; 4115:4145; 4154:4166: -1.6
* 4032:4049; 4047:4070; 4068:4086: 1.3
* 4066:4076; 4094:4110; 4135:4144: 1.5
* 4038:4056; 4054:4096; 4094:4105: -1.6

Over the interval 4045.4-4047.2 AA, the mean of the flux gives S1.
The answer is 175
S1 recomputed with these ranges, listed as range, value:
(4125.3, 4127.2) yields 187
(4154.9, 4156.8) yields 173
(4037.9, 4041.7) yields 190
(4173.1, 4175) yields 174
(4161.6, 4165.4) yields 172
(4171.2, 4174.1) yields 173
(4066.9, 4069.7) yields 165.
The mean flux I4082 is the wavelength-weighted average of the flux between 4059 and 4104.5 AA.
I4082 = 169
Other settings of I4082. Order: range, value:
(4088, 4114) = 165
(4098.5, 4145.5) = 172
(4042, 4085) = 172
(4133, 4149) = 168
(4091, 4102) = 164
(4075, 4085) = 175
